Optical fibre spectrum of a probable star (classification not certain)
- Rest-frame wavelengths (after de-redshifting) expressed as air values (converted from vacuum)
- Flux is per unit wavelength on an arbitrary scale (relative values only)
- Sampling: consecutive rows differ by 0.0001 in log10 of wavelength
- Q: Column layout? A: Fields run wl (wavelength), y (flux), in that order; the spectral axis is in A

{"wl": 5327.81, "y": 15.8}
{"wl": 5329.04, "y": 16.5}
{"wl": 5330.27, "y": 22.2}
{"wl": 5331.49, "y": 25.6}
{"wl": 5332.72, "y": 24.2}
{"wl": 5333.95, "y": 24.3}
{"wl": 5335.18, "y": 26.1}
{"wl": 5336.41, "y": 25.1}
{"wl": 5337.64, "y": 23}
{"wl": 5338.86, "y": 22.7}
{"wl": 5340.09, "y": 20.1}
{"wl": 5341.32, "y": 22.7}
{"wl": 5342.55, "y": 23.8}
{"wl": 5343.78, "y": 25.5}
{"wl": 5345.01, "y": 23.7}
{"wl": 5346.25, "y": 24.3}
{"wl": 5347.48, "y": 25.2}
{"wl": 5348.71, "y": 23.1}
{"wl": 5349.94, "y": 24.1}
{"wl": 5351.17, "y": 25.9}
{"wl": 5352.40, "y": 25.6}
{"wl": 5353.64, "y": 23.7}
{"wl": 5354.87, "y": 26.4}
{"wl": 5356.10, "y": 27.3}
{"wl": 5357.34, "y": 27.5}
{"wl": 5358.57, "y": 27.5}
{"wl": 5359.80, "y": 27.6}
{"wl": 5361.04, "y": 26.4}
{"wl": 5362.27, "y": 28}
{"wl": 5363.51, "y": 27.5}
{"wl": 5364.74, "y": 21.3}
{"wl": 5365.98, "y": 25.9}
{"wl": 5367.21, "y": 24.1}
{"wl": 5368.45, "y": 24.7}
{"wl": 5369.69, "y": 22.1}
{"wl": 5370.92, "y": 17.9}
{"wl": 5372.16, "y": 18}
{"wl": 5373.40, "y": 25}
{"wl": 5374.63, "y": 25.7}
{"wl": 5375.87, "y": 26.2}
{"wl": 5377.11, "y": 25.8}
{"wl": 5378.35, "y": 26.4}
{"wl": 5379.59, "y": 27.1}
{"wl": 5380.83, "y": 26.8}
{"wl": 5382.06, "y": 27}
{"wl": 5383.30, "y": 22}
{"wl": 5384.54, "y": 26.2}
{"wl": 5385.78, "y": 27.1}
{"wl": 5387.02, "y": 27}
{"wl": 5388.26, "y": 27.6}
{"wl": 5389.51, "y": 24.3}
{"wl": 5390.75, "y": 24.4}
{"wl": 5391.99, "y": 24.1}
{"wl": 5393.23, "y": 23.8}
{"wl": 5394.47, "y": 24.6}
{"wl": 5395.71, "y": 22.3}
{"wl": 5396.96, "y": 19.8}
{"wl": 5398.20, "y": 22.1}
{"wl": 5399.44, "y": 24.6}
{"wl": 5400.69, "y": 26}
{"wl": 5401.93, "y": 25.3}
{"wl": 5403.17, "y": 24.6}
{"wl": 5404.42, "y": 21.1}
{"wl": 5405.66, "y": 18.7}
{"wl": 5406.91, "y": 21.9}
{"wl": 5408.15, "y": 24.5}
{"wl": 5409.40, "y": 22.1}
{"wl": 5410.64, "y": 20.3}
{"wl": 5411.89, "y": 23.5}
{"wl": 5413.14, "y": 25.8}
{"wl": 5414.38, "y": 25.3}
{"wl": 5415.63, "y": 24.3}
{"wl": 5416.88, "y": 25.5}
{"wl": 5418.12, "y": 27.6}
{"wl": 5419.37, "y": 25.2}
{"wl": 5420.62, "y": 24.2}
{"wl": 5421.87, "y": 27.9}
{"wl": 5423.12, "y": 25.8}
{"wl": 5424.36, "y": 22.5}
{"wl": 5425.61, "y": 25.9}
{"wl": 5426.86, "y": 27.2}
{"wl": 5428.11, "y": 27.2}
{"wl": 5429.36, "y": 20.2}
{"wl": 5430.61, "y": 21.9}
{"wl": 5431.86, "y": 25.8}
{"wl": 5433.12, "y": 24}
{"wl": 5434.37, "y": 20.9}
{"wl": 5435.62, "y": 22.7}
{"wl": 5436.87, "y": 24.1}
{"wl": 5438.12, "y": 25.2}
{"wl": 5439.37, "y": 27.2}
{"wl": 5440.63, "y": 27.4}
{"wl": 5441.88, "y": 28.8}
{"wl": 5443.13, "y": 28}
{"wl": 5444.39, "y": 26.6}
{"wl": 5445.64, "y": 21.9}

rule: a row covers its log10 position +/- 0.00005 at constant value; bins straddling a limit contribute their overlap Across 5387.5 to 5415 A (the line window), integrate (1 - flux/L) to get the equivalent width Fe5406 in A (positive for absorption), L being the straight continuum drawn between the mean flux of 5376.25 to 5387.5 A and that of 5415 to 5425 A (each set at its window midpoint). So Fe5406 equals 2.41 A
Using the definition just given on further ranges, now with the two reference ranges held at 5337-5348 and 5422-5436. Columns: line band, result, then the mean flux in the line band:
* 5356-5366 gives -1.3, 26.5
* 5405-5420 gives 0.2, 23.7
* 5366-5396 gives -1.1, 24.6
